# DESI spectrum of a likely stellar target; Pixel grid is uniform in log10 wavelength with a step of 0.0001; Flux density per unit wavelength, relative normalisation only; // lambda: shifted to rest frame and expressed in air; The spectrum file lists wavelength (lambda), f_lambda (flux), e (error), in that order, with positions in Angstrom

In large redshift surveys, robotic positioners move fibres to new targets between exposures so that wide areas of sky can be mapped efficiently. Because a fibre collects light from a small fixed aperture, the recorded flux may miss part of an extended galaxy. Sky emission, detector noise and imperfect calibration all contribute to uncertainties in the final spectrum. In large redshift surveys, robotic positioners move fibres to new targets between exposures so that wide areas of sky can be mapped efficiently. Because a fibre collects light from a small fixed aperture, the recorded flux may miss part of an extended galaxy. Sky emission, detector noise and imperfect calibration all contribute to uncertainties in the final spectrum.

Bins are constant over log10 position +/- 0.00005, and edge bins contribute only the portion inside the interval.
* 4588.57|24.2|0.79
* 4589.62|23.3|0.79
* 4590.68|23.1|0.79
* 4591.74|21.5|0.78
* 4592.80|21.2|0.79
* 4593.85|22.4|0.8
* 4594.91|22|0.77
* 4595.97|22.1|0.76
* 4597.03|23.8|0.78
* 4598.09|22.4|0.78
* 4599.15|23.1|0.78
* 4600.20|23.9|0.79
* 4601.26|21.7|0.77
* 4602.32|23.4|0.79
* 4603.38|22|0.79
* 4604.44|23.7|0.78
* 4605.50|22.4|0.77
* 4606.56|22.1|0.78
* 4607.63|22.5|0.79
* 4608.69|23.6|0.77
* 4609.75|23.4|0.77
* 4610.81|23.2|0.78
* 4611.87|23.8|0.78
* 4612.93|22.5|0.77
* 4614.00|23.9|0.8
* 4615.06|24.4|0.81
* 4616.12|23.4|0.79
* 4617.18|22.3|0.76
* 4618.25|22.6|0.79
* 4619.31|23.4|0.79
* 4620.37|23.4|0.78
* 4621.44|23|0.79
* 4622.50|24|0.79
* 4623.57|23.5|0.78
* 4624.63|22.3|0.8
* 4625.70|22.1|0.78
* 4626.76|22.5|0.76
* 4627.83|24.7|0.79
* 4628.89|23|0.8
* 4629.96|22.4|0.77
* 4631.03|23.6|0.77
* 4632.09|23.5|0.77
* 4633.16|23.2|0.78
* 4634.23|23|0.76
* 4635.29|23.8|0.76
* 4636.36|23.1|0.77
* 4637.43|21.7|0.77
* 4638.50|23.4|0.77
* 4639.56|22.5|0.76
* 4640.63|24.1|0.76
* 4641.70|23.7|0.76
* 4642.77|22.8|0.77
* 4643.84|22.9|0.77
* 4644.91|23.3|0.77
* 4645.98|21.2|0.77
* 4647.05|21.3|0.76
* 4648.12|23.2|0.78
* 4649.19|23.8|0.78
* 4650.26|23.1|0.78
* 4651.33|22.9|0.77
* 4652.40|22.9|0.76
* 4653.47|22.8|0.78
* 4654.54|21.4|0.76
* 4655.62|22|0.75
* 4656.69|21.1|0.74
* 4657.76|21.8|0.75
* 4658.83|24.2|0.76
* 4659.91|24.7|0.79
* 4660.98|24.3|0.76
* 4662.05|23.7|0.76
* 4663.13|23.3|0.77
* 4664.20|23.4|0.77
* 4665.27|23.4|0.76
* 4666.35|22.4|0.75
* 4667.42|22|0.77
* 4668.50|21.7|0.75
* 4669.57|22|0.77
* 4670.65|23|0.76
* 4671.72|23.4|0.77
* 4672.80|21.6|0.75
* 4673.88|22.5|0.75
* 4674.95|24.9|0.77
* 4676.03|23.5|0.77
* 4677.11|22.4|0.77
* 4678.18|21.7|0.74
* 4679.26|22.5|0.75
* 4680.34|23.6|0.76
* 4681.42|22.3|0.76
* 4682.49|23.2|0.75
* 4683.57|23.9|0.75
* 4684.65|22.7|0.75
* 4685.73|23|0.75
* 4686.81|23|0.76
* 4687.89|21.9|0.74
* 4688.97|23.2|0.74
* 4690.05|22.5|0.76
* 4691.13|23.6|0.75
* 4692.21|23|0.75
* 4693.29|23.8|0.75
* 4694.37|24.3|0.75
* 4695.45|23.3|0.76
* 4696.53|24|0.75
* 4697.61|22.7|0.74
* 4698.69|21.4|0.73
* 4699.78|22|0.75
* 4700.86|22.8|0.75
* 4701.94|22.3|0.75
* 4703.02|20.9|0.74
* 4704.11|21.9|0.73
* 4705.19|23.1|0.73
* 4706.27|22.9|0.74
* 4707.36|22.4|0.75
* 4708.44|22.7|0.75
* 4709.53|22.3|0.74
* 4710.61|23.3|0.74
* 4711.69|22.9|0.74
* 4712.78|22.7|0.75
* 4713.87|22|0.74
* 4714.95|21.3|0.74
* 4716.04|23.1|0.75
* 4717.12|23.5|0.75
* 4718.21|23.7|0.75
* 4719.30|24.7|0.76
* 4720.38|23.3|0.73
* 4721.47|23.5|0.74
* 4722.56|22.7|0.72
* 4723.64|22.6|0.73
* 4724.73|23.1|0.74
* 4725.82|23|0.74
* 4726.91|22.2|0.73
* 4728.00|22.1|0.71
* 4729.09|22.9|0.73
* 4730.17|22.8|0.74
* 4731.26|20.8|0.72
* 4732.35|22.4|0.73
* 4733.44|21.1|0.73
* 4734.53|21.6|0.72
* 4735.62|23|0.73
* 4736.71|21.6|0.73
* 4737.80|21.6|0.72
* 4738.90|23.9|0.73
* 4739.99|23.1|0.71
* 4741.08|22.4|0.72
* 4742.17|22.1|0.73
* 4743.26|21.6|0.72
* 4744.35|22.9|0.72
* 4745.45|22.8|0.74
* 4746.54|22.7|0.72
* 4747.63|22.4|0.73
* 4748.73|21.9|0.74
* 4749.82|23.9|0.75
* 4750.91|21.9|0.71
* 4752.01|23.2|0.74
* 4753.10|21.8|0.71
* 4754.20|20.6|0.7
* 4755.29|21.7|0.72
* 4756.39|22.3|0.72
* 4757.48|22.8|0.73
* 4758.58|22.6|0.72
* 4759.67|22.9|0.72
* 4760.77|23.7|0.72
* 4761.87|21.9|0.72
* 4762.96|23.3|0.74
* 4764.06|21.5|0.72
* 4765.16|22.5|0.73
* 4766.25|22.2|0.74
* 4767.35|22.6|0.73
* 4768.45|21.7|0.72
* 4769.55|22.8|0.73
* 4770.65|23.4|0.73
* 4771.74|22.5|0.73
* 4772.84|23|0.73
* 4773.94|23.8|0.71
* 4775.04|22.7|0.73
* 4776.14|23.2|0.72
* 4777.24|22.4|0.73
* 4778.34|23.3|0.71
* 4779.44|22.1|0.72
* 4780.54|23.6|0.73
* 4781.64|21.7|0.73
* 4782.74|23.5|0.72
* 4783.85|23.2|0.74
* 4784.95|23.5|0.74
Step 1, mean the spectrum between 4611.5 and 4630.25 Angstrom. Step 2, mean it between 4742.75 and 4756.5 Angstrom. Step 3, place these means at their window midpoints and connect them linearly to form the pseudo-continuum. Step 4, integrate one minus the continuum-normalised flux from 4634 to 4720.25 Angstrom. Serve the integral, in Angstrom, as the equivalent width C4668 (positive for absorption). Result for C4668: -0.27 Angstrom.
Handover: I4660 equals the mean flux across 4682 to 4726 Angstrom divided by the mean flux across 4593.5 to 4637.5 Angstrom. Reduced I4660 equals 0.99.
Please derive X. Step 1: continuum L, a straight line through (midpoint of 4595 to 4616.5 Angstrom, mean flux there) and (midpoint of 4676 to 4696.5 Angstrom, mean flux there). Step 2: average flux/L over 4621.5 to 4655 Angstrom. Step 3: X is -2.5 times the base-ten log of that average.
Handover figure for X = 0.00 mag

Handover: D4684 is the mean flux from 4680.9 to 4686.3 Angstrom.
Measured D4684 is 23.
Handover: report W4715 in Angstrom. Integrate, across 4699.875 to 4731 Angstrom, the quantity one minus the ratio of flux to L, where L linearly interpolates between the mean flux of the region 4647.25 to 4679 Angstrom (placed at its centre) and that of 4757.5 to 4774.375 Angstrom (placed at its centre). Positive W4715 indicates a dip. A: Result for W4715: 0.1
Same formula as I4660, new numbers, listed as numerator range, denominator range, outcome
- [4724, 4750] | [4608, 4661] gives 0.97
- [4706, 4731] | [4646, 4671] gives 1.00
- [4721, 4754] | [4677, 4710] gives 0.99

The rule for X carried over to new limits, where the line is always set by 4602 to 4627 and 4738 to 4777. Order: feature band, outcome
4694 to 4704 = 0.01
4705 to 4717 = 0.00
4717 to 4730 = -0.02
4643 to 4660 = 0.02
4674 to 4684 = -0.01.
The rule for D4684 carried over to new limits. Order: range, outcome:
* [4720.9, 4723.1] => 23.1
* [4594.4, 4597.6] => 22.6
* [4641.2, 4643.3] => 23.2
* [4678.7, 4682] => 22.8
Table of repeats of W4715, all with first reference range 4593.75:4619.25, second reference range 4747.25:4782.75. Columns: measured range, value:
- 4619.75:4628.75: -0.1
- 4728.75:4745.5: 0.3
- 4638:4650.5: 0.0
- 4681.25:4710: -0.1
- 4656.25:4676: -0.2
